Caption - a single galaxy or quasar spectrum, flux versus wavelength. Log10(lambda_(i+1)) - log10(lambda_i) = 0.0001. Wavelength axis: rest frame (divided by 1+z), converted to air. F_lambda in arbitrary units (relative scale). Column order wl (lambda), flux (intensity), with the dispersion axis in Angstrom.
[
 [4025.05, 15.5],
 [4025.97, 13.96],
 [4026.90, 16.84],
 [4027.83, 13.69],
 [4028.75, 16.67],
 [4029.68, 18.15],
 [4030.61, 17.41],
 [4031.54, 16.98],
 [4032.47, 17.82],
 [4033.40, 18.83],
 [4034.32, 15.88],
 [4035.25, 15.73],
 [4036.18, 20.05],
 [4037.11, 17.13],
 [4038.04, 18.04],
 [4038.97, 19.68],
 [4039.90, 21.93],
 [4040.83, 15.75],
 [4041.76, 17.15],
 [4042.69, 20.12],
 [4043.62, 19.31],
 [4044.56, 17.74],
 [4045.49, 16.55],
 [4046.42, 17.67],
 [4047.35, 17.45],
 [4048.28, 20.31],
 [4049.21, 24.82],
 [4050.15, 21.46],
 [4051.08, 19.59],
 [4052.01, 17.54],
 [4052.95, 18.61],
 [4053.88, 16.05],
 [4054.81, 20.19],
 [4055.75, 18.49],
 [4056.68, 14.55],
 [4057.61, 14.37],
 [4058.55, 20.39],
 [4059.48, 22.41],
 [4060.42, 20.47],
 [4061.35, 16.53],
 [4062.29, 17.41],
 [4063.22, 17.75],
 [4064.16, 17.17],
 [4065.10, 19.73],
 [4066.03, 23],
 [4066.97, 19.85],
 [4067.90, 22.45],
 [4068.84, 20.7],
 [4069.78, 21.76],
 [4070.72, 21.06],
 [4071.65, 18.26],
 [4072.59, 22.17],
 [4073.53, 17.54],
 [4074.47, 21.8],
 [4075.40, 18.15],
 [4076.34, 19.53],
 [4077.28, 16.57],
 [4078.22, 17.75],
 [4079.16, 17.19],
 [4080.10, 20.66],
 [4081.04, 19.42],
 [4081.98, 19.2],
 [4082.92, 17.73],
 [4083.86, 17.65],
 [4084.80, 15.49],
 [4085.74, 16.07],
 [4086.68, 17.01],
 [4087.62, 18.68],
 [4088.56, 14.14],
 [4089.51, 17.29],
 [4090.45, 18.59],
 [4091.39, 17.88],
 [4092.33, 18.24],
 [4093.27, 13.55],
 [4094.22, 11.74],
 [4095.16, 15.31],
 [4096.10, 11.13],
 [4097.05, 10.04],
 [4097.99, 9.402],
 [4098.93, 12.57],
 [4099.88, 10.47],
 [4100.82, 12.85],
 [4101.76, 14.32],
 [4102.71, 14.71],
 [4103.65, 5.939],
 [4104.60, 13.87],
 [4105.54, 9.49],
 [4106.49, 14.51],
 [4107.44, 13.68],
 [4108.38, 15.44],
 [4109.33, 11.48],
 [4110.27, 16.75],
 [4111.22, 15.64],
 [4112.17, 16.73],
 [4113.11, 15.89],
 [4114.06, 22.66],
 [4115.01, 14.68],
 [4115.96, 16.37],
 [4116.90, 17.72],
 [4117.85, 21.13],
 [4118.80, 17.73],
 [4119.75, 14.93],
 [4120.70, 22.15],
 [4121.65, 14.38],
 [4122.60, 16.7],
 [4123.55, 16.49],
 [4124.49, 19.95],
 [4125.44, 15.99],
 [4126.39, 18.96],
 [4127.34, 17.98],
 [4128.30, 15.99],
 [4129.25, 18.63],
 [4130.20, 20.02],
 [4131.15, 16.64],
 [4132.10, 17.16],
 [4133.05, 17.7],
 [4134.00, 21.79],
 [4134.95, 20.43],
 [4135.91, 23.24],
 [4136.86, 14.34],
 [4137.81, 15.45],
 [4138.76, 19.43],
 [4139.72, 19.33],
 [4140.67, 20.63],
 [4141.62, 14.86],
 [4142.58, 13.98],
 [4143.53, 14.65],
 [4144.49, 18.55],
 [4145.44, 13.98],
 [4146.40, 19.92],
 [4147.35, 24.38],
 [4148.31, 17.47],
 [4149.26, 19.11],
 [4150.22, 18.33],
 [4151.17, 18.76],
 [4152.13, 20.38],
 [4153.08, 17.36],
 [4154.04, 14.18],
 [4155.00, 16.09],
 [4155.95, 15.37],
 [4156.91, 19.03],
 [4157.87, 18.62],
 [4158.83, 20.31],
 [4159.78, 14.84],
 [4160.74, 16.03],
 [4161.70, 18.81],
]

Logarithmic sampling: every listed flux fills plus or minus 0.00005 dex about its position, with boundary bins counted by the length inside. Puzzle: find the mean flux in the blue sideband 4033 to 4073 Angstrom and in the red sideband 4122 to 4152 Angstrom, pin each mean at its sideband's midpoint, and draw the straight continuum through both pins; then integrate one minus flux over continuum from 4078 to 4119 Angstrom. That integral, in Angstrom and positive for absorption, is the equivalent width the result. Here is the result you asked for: 6.9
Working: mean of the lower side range 19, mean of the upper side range 18.1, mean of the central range 15.4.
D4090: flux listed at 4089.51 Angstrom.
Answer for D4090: 17.29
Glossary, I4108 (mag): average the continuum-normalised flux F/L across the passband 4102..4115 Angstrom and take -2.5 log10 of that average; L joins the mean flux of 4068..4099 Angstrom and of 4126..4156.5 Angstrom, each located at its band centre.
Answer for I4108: 0.217 mag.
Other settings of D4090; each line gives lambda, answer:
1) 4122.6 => 16.7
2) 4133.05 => 17.7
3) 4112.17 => 16.73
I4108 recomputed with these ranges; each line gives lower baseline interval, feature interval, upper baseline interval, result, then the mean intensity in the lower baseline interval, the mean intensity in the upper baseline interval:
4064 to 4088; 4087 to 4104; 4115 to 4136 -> 0.332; 19.1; 18.1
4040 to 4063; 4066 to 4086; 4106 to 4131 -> -0.070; 18.6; 17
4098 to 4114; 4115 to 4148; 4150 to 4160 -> -0.149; 13.5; 17.6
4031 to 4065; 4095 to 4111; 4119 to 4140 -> 0.409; 18.4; 18.1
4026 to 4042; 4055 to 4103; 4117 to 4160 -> 0.022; 17.4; 18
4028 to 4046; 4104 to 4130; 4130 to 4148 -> 0.102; 17.9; 18.2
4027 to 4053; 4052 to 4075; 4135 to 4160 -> -0.062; 18.3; 17.9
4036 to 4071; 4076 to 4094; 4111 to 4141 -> 0.073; 19.1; 18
